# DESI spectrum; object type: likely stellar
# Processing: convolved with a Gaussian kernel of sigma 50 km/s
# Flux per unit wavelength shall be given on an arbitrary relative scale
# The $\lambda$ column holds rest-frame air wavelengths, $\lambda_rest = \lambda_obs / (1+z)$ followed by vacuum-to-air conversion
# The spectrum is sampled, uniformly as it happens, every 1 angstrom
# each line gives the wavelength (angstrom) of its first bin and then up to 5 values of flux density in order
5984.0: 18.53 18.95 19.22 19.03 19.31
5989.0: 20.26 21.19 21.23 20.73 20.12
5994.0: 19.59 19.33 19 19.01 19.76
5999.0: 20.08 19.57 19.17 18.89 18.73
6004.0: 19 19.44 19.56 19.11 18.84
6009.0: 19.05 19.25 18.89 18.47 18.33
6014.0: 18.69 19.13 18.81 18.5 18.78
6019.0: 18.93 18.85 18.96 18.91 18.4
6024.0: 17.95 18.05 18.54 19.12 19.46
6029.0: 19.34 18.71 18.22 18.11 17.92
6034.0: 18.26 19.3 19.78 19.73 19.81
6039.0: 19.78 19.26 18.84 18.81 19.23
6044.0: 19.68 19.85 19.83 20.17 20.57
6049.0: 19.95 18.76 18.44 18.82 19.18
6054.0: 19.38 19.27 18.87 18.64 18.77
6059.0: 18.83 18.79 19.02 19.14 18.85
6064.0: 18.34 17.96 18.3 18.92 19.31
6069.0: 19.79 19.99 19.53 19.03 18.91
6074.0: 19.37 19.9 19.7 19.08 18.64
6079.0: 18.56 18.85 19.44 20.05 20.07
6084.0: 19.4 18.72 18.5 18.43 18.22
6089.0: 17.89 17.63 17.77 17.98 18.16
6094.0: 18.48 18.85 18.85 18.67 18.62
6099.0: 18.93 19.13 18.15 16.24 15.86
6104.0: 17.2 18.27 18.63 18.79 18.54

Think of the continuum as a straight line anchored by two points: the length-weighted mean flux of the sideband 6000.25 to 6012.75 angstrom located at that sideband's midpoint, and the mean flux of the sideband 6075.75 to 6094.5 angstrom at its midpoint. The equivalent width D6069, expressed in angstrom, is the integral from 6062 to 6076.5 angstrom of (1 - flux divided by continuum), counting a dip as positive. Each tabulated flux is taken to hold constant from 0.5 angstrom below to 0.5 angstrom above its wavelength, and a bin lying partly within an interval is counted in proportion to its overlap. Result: -0.3 angstrom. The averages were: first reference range 19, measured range 19.1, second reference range 18.7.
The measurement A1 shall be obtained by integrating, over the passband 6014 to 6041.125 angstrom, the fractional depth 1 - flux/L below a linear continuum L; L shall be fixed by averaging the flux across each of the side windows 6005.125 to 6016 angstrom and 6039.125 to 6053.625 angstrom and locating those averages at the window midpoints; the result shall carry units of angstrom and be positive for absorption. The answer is 0.4 angstrom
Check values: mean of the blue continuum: 18.9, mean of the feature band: 18.9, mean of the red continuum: 19.4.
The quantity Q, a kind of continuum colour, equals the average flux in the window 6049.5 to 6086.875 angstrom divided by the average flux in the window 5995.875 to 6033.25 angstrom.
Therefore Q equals 1.01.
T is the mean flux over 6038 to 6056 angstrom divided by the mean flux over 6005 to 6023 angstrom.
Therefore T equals 1.03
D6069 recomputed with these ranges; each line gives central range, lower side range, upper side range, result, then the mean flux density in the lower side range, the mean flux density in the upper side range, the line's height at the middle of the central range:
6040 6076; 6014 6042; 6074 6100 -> -0.7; 18.9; 18.8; 18.8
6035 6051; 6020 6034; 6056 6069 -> -0.8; 18.6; 18.8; 18.7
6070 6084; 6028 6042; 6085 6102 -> -0.6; 19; 18.3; 18.5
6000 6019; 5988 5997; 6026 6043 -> 0.7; 20.1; 19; 19.6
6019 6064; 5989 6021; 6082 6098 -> -0.1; 19.3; 18.6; 19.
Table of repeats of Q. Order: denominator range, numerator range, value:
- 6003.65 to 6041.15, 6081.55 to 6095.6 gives 0.98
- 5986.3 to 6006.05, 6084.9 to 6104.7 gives 0.92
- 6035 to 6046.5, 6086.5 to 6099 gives 0.94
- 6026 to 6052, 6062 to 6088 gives 0.99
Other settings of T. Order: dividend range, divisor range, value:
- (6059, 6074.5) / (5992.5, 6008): 0.98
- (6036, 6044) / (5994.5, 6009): 1.01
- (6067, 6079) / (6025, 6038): 1.02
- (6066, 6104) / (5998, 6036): 0.99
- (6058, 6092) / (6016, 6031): 1.01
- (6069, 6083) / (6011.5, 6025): 1.04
